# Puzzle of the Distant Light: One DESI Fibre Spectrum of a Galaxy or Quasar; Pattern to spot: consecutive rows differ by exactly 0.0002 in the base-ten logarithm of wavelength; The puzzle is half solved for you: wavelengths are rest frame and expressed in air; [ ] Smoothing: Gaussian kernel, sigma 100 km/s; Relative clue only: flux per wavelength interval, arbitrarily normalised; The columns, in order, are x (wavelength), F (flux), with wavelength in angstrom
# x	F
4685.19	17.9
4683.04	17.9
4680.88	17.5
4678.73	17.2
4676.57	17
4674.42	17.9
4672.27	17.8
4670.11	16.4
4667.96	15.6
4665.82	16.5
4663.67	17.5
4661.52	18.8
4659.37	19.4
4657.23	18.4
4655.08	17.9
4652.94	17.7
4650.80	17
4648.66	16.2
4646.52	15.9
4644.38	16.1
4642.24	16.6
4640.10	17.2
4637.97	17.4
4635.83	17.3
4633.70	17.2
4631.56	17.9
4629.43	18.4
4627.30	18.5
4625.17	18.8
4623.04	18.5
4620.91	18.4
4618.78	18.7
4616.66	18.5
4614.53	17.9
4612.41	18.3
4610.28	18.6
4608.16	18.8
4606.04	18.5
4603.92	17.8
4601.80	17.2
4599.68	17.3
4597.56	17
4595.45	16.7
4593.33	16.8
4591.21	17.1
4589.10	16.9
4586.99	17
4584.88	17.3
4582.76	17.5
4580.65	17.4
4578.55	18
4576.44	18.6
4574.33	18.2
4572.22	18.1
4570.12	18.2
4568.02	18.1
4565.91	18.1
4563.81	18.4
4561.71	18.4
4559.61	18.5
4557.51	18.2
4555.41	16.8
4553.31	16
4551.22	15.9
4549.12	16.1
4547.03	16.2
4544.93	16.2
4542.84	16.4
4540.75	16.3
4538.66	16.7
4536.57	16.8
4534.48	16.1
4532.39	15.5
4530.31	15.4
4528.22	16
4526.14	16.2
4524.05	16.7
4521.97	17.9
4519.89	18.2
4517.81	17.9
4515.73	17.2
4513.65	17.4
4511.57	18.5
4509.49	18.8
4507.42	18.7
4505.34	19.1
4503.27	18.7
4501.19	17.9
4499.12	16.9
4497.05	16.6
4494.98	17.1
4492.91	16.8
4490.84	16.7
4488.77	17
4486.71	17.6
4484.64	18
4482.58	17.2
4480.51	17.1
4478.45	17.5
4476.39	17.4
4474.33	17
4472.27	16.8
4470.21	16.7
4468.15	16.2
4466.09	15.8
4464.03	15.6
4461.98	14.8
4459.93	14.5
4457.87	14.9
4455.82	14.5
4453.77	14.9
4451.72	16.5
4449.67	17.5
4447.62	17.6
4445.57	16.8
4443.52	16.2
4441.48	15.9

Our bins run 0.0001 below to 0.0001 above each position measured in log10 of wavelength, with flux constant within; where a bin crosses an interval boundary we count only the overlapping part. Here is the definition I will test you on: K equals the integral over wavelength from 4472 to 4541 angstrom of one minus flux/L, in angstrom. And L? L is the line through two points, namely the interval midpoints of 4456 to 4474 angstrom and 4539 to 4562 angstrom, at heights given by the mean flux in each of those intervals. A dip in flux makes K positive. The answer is -4.5 angstrom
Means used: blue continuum 15.7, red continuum 16.8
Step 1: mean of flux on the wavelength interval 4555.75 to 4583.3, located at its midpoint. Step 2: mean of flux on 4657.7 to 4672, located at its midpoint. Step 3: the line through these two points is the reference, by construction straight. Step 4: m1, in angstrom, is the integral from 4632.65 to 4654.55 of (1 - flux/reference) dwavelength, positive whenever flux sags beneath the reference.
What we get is 0.87 angstrom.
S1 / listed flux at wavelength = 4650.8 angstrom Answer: 17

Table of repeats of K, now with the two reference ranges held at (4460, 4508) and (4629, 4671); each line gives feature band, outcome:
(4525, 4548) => 1.3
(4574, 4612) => -0.9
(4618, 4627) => -0.7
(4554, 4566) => -0.6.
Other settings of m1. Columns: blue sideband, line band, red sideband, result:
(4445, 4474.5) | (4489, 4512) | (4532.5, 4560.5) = -2.1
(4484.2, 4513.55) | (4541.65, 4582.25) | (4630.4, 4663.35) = 0.3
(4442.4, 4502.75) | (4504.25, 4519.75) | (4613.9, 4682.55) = -1.3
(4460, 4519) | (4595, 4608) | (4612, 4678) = 0.0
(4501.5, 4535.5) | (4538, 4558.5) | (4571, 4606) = 1.1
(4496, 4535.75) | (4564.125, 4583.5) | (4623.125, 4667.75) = -0.7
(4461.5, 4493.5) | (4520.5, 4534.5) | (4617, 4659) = 0.6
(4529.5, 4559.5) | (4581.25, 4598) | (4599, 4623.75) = 0.5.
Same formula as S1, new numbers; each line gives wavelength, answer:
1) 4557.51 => 18.2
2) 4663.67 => 17.5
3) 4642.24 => 16.6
